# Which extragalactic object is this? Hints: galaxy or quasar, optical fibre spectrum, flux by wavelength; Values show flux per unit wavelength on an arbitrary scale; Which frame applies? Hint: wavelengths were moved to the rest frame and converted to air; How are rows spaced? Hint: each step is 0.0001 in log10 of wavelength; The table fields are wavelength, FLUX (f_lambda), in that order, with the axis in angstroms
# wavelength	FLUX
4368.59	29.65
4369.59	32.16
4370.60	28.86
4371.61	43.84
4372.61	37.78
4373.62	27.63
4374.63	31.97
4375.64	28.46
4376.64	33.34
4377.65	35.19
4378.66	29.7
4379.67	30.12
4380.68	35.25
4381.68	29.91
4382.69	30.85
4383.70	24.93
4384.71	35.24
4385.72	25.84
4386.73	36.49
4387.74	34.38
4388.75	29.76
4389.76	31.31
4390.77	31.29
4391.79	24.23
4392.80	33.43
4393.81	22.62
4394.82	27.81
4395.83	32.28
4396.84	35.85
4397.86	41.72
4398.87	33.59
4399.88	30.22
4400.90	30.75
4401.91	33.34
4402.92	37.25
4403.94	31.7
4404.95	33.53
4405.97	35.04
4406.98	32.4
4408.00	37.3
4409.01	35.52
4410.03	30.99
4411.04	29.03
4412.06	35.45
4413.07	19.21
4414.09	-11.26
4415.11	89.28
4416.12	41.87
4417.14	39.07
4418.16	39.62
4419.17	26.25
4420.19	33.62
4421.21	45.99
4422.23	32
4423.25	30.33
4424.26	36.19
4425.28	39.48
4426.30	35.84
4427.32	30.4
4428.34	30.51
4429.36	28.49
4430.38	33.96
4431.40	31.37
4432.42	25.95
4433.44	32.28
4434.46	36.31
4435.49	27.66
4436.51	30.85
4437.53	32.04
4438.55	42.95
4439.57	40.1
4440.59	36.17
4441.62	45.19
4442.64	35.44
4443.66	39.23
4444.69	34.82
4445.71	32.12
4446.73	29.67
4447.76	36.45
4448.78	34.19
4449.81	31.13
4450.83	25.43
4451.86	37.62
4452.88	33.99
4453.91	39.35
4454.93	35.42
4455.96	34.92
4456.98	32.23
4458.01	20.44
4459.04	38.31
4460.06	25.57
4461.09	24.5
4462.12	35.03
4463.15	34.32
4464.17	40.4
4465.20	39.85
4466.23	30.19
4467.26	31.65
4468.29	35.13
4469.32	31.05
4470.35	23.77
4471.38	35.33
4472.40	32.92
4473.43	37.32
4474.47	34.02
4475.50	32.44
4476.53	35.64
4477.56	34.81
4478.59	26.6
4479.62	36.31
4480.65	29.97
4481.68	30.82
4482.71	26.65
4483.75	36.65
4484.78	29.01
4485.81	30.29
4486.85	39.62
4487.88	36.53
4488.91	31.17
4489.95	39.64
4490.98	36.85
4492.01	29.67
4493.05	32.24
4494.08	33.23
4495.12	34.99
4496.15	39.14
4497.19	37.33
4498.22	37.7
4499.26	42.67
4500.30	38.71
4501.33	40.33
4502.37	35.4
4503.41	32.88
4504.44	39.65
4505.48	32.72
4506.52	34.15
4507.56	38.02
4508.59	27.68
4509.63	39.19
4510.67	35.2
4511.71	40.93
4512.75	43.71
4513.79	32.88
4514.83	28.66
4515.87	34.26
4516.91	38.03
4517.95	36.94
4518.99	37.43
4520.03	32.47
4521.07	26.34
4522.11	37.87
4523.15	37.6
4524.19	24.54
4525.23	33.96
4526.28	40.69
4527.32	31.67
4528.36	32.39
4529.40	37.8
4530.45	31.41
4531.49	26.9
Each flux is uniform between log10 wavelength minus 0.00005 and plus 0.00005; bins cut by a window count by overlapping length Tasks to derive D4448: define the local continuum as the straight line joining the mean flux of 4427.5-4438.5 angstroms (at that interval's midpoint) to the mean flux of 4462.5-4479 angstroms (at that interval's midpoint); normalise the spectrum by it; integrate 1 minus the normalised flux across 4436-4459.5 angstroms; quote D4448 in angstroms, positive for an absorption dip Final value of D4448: -1.8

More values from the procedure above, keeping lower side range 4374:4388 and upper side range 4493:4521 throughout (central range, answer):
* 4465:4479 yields 0.8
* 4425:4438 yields 0.6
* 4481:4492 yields 0.6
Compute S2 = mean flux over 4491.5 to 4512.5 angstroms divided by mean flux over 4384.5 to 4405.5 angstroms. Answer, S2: 1.1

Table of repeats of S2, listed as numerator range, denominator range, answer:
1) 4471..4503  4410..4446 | 1.00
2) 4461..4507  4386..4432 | 1.03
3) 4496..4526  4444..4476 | 1.09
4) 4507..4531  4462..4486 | 1.06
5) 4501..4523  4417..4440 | 1.05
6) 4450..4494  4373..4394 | 1.07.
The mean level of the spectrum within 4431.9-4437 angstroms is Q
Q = 30.6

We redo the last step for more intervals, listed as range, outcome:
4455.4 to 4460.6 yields 30.3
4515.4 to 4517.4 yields 36.2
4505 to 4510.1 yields 34.3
